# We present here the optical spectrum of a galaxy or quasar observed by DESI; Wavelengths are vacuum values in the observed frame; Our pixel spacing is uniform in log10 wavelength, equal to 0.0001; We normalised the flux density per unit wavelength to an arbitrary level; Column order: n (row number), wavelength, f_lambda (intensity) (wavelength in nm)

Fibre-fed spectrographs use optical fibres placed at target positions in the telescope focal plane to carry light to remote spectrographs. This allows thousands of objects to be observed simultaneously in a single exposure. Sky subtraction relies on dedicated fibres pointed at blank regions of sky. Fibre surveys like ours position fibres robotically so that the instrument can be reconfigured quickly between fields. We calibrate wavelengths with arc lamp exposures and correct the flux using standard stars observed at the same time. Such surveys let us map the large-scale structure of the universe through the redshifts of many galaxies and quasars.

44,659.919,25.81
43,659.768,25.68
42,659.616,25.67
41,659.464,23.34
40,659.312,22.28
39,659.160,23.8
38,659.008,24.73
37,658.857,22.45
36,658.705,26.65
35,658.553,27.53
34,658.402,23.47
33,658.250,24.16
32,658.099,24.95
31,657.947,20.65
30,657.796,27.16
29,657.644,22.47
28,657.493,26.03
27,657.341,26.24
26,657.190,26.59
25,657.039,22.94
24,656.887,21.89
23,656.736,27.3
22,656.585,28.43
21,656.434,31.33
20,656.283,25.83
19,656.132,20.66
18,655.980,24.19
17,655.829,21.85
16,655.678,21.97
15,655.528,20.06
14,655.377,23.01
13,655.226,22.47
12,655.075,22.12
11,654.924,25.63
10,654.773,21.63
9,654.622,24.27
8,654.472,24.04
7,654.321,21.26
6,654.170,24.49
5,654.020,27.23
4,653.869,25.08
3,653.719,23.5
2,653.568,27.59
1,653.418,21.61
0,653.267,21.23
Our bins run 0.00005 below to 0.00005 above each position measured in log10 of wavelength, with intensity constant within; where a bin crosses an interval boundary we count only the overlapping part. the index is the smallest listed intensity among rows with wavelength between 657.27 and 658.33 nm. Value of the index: 20.65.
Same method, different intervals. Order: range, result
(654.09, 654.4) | 21.26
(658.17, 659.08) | 22.45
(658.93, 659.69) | 22.28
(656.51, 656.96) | 21.89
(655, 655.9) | 20.06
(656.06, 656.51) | 20.66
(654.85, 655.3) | 22.12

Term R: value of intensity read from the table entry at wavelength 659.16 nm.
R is 23.8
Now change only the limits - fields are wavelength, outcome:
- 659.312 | 22.28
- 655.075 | 22.12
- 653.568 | 27.59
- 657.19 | 26.59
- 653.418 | 21.61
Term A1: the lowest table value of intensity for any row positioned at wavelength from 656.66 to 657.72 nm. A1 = 21.89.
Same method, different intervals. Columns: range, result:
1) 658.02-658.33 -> 24.16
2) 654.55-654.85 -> 21.63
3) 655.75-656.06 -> 21.85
